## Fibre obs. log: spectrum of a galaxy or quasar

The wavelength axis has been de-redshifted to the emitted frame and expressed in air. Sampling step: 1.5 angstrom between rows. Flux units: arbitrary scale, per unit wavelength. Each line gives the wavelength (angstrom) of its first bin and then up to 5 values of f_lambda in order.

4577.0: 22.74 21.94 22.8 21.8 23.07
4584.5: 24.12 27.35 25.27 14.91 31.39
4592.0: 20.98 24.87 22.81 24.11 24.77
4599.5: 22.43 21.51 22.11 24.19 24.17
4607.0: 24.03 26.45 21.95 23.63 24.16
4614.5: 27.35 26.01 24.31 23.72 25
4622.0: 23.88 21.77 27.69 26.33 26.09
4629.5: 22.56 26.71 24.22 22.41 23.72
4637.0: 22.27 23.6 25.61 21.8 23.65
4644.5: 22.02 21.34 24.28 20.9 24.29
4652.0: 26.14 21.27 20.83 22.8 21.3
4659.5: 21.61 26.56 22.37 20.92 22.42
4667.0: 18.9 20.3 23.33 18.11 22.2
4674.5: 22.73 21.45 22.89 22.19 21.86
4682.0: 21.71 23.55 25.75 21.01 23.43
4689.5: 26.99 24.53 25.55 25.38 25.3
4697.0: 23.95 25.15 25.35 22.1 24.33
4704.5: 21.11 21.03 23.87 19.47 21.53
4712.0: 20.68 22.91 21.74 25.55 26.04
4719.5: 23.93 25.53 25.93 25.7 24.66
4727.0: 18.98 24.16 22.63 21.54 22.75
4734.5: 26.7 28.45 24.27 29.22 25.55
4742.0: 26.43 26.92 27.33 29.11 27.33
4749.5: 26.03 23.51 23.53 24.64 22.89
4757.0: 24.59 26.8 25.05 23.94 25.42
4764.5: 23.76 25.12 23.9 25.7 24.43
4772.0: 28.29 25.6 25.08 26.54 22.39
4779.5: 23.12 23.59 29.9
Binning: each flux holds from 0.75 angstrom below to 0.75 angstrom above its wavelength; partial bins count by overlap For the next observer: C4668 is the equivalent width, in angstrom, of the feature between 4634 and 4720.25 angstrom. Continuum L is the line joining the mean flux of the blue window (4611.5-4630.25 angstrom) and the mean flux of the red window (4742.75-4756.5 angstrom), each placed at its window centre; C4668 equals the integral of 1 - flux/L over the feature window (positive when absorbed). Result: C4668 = 7.9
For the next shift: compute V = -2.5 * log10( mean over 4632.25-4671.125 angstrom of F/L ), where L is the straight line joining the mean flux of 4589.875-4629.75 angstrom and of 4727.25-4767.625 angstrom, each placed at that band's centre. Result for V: 0.094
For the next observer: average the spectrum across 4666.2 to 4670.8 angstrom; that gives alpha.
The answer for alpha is 20.8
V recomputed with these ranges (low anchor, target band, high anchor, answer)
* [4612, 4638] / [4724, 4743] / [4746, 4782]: 0.01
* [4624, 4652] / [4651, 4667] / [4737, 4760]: 0.08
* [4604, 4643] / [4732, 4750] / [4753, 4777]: -0.07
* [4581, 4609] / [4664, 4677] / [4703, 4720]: 0.09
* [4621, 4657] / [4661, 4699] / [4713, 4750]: 0.06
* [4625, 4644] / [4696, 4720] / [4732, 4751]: 0.12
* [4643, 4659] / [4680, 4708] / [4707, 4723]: -0.03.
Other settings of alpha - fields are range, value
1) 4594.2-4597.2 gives 23.5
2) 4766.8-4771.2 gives 24.7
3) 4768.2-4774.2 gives 26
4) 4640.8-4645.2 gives 22.5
